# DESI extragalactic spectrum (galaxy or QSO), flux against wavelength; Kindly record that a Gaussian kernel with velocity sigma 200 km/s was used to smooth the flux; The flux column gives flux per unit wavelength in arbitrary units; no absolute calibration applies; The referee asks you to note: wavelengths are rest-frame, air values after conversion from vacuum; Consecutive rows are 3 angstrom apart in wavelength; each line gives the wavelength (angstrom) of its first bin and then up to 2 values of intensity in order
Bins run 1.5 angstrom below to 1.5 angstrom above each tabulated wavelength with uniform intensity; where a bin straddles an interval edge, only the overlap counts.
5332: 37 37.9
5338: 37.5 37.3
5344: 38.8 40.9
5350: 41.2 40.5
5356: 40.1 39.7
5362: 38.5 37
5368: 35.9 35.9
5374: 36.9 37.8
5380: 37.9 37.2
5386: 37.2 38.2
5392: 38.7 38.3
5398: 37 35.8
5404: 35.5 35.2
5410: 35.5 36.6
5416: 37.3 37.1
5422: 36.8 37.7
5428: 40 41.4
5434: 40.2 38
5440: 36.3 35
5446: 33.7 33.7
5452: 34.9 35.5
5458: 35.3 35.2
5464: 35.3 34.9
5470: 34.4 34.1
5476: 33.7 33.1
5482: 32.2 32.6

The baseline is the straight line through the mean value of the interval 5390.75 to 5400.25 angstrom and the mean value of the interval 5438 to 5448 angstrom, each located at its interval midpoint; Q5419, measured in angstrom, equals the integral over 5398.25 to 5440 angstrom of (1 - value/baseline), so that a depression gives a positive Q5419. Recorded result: -1.14 angstrom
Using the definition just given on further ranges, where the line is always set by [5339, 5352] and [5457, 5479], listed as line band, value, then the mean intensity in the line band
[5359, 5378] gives 0.7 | 37.2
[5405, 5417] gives 0.3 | 36.1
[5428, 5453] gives -0.8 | 36.9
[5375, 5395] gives 0.0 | 37.8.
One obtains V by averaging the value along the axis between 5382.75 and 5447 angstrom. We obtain 37.2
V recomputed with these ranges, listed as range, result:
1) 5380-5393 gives 37.8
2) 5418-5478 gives 36.1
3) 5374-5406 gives 37.3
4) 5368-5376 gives 36.4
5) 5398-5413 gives 35.8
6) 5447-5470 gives 34.9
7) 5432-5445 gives 37.4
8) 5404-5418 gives 36.1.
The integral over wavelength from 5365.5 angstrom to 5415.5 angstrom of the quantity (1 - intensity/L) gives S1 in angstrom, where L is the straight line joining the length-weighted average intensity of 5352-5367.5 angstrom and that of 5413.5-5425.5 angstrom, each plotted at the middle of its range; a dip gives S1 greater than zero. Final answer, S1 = 1.5 angstrom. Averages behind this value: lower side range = 38.9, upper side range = 37.1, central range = 36.9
